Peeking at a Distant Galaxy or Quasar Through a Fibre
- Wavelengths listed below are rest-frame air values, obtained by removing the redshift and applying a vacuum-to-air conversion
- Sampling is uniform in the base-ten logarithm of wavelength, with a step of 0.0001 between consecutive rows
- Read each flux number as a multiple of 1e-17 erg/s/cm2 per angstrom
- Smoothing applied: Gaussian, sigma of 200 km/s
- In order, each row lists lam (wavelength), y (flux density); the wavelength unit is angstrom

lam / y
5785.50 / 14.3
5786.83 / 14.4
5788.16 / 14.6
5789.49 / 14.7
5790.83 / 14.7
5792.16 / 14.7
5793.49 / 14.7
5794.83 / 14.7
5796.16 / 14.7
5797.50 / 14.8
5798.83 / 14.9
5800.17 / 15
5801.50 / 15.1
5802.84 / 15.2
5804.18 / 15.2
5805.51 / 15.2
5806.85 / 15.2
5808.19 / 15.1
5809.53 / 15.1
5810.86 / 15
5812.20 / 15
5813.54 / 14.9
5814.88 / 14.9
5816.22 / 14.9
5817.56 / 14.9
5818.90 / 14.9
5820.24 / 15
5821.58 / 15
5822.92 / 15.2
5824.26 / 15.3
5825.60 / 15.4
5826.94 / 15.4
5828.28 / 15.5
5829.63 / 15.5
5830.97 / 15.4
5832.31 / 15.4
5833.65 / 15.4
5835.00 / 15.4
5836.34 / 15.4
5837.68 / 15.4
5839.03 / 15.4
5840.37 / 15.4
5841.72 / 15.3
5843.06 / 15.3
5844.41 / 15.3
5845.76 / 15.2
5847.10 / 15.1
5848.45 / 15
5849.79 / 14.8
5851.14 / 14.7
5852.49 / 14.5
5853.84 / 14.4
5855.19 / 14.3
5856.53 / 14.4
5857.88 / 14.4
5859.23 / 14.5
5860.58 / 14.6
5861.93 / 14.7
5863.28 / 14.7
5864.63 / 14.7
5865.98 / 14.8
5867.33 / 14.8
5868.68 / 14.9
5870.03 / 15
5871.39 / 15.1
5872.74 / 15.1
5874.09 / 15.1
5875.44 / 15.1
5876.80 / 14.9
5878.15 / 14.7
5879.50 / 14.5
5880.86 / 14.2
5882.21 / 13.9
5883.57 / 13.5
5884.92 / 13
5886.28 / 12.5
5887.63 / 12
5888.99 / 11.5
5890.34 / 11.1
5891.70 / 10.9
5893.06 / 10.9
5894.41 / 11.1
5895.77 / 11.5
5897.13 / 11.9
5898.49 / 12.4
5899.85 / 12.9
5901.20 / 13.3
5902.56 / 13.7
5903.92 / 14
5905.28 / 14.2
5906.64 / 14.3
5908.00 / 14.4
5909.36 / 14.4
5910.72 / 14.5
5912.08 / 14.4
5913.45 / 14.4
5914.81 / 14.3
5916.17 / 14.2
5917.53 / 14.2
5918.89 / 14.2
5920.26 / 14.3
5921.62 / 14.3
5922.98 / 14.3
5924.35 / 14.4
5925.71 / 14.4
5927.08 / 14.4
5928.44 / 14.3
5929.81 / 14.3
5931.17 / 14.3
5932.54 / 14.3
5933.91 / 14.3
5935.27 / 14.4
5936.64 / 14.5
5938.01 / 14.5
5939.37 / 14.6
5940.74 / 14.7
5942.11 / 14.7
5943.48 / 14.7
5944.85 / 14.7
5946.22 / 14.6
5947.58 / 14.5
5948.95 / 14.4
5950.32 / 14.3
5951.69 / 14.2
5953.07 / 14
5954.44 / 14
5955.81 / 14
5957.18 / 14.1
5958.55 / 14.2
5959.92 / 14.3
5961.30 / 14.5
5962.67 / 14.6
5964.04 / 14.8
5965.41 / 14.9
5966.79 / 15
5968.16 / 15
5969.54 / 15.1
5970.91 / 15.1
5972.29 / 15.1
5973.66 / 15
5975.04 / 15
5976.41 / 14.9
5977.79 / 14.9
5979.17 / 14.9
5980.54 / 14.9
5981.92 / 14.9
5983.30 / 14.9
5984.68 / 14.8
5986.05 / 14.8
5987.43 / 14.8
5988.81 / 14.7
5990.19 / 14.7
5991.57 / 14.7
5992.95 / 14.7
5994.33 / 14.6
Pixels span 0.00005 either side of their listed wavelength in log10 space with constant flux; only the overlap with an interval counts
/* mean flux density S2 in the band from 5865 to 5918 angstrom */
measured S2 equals 13.6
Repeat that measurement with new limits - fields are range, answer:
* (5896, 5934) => 14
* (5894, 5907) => 12.9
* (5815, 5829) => 15.1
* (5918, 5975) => 14.5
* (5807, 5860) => 15.1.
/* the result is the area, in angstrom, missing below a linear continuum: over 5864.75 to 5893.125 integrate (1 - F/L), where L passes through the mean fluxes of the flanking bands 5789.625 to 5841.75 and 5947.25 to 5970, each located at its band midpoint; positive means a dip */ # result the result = 2.02 angstrom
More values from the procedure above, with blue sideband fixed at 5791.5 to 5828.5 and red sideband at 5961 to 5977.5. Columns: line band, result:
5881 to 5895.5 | 2.8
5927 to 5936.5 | 0.4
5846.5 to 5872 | 0.5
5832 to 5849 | -0.3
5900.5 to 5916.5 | 0.9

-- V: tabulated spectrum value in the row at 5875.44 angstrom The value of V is 15.1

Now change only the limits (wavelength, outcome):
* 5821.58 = 15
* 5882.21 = 13.9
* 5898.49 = 12.4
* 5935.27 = 14.4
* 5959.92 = 14.3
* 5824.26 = 15.3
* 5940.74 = 14.7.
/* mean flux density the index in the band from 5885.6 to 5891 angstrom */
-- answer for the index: 11.8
